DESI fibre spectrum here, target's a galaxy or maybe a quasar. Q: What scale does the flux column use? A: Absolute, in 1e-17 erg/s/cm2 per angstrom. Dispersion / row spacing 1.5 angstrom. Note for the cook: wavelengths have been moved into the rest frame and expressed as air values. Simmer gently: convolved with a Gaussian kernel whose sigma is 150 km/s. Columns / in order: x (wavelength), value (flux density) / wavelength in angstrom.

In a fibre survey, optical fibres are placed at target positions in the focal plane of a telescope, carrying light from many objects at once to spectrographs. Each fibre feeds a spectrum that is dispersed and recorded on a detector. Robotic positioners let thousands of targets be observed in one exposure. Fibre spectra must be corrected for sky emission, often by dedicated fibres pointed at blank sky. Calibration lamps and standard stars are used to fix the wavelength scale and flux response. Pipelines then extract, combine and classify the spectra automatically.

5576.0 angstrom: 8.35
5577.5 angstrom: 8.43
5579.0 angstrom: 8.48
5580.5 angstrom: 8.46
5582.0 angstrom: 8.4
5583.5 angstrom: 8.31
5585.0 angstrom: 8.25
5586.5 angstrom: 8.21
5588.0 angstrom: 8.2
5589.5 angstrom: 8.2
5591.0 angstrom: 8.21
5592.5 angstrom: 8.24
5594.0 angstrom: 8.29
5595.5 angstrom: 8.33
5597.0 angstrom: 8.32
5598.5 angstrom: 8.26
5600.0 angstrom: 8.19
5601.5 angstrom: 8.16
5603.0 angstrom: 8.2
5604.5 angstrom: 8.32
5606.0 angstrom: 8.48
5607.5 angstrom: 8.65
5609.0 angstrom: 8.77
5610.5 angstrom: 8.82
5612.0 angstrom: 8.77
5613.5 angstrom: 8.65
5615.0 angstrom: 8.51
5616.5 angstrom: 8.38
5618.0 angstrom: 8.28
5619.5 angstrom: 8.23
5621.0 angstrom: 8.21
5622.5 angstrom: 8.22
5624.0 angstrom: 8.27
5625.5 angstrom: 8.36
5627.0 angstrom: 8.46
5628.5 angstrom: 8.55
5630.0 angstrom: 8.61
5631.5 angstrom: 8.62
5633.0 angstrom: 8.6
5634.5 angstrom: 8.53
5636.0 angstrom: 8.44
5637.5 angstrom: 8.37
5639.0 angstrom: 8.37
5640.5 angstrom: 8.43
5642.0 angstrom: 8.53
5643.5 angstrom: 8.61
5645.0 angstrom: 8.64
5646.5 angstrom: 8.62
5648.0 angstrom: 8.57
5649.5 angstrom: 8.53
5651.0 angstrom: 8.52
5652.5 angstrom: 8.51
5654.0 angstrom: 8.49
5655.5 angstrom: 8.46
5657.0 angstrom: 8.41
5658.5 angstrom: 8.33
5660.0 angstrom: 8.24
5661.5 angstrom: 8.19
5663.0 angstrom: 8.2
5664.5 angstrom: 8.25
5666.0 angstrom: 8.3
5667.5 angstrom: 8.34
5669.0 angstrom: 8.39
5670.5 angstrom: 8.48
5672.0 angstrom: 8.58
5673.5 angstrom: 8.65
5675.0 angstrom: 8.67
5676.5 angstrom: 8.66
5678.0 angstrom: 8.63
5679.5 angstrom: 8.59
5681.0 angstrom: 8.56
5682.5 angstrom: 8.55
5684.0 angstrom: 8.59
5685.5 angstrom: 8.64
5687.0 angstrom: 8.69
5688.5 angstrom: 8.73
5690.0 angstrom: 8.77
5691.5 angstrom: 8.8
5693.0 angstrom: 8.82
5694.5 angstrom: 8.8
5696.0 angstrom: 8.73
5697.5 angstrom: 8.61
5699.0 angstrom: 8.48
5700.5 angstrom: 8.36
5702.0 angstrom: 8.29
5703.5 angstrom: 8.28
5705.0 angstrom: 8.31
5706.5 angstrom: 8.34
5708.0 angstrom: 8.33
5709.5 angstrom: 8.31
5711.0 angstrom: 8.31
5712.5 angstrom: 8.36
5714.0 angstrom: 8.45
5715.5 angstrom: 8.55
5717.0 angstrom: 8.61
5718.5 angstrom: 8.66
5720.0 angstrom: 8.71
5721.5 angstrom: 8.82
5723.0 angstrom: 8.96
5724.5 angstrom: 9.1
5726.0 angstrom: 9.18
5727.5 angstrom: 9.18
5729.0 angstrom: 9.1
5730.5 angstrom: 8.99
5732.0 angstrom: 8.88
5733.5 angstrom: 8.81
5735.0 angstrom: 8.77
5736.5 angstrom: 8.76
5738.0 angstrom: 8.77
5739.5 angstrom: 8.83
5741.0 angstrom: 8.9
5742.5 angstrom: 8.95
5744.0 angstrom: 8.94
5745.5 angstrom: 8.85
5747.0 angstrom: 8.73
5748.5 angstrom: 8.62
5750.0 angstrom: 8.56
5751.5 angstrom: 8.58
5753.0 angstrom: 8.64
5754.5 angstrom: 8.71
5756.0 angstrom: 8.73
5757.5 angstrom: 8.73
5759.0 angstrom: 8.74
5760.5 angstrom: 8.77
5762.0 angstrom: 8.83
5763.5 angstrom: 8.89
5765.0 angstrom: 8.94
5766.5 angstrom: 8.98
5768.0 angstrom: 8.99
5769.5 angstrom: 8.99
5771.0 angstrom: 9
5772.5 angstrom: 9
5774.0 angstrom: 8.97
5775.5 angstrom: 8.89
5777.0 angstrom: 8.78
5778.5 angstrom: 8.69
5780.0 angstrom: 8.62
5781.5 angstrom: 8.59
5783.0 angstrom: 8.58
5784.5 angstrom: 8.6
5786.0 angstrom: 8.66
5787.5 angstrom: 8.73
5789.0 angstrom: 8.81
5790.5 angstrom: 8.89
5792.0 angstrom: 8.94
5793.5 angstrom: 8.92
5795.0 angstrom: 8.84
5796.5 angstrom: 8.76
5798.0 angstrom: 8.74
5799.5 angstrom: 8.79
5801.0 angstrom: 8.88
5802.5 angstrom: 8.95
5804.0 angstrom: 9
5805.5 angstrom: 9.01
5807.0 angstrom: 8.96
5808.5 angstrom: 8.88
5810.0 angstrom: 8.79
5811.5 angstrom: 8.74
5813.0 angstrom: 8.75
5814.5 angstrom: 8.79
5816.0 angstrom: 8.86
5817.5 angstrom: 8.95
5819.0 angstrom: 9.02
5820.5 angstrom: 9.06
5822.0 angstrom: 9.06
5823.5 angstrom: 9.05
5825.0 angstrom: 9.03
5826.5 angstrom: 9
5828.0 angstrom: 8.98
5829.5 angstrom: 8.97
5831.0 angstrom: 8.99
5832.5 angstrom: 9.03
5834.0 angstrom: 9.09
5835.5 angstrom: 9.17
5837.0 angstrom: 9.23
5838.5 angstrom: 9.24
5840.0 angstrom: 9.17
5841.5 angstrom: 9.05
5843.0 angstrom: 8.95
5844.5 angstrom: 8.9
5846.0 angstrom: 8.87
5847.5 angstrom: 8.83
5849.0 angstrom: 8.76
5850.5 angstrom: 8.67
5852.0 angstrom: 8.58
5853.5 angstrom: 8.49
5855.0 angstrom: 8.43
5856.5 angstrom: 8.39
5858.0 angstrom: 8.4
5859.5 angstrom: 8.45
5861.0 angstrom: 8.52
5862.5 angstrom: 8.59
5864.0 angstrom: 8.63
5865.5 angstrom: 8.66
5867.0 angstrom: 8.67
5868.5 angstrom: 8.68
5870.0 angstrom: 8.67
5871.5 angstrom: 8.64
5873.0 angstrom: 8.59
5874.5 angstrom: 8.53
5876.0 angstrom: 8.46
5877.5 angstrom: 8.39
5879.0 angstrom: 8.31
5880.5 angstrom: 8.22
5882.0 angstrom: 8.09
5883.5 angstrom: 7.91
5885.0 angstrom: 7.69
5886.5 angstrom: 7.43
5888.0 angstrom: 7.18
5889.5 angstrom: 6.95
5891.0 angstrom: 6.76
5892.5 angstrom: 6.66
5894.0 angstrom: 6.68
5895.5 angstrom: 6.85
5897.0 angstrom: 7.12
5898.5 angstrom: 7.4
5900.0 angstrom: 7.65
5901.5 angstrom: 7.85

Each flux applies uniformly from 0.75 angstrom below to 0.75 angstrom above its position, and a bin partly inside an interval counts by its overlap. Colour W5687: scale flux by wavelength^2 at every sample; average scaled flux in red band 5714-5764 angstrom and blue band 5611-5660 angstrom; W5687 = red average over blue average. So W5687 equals 1.1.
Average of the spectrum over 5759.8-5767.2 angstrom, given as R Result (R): 8.88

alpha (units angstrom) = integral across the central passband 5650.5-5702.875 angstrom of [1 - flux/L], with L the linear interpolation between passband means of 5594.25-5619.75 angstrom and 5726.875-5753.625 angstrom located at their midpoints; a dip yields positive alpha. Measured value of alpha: 0.7 angstrom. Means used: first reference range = 8.43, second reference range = 8.82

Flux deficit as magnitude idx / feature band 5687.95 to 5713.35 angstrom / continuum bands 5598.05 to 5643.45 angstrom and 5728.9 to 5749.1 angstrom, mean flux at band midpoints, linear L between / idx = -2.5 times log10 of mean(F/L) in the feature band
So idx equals 0.03 mag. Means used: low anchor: 8.45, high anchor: 8.84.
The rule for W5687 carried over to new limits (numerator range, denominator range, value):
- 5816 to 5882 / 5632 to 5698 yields 1.10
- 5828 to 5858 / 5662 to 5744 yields 1.08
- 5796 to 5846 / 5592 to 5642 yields 1.14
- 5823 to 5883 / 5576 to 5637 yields 1.13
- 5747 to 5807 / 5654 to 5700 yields 1.07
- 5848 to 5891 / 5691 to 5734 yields 1.01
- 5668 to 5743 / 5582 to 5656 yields 1.06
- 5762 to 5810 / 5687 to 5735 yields 1.05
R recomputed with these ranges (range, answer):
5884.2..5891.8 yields 7.2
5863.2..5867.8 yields 8.65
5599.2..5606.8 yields 8.27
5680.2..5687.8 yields 8.61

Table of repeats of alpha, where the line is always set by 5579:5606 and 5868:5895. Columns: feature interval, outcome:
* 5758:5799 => -4.1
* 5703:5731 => -1.9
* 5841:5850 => -1.1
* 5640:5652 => -0.5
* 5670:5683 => -0.7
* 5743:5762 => -1.6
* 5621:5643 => -0.6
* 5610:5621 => -0.3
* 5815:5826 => -1.5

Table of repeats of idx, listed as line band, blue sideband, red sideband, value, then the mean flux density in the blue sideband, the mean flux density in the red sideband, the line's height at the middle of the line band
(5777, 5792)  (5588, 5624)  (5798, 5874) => 0.004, 8.37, 8.84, 8.73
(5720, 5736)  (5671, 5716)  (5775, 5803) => -0.041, 8.55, 8.77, 8.63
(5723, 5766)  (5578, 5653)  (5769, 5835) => -0.013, 8.42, 8.88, 8.74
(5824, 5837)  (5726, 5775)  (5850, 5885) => -0.057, 8.85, 8.46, 8.58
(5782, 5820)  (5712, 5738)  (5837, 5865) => -0.008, 8.82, 8.73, 8.77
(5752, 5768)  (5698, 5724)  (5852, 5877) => -0.037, 8.49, 8.55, 8.51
